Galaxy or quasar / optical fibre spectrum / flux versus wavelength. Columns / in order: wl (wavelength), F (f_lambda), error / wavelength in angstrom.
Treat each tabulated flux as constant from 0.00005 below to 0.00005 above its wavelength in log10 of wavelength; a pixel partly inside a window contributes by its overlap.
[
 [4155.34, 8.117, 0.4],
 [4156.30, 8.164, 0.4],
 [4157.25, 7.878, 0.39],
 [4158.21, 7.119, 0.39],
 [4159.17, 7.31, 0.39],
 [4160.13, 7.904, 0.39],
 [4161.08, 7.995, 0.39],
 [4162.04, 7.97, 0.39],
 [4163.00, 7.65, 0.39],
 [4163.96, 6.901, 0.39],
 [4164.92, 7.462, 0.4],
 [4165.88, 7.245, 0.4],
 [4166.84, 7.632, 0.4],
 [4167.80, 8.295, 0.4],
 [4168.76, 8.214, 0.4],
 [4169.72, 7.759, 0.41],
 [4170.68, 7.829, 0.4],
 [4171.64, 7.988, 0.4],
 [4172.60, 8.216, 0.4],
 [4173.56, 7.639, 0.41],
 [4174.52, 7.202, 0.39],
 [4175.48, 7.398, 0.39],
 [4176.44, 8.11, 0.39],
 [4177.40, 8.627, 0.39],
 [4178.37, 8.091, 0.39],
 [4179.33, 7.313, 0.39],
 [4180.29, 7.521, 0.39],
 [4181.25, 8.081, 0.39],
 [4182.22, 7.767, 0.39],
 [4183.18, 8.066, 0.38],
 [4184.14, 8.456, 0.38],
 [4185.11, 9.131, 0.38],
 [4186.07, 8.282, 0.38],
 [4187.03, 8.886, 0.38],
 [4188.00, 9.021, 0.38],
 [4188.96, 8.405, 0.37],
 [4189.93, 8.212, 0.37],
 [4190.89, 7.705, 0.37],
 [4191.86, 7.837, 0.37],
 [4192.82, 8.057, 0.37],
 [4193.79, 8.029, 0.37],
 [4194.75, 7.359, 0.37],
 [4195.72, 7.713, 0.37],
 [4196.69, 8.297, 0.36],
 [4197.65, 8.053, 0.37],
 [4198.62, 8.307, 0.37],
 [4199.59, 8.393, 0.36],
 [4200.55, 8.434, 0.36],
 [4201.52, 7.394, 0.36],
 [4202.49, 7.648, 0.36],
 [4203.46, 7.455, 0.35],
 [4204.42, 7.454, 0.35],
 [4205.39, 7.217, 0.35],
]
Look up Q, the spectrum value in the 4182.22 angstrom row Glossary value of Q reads 7.767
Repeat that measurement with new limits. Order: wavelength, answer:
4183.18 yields 8.066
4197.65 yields 8.053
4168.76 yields 8.214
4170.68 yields 7.829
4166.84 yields 7.632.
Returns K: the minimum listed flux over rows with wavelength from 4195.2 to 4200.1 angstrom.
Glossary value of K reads 7.713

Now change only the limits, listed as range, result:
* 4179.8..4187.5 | 7.521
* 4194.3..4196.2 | 7.359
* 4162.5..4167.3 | 6.901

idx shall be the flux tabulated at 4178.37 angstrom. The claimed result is 8.091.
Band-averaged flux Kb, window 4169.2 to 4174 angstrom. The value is 7.89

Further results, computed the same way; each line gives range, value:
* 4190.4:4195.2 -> 7.81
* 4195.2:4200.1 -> 8.15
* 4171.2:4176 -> 7.7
